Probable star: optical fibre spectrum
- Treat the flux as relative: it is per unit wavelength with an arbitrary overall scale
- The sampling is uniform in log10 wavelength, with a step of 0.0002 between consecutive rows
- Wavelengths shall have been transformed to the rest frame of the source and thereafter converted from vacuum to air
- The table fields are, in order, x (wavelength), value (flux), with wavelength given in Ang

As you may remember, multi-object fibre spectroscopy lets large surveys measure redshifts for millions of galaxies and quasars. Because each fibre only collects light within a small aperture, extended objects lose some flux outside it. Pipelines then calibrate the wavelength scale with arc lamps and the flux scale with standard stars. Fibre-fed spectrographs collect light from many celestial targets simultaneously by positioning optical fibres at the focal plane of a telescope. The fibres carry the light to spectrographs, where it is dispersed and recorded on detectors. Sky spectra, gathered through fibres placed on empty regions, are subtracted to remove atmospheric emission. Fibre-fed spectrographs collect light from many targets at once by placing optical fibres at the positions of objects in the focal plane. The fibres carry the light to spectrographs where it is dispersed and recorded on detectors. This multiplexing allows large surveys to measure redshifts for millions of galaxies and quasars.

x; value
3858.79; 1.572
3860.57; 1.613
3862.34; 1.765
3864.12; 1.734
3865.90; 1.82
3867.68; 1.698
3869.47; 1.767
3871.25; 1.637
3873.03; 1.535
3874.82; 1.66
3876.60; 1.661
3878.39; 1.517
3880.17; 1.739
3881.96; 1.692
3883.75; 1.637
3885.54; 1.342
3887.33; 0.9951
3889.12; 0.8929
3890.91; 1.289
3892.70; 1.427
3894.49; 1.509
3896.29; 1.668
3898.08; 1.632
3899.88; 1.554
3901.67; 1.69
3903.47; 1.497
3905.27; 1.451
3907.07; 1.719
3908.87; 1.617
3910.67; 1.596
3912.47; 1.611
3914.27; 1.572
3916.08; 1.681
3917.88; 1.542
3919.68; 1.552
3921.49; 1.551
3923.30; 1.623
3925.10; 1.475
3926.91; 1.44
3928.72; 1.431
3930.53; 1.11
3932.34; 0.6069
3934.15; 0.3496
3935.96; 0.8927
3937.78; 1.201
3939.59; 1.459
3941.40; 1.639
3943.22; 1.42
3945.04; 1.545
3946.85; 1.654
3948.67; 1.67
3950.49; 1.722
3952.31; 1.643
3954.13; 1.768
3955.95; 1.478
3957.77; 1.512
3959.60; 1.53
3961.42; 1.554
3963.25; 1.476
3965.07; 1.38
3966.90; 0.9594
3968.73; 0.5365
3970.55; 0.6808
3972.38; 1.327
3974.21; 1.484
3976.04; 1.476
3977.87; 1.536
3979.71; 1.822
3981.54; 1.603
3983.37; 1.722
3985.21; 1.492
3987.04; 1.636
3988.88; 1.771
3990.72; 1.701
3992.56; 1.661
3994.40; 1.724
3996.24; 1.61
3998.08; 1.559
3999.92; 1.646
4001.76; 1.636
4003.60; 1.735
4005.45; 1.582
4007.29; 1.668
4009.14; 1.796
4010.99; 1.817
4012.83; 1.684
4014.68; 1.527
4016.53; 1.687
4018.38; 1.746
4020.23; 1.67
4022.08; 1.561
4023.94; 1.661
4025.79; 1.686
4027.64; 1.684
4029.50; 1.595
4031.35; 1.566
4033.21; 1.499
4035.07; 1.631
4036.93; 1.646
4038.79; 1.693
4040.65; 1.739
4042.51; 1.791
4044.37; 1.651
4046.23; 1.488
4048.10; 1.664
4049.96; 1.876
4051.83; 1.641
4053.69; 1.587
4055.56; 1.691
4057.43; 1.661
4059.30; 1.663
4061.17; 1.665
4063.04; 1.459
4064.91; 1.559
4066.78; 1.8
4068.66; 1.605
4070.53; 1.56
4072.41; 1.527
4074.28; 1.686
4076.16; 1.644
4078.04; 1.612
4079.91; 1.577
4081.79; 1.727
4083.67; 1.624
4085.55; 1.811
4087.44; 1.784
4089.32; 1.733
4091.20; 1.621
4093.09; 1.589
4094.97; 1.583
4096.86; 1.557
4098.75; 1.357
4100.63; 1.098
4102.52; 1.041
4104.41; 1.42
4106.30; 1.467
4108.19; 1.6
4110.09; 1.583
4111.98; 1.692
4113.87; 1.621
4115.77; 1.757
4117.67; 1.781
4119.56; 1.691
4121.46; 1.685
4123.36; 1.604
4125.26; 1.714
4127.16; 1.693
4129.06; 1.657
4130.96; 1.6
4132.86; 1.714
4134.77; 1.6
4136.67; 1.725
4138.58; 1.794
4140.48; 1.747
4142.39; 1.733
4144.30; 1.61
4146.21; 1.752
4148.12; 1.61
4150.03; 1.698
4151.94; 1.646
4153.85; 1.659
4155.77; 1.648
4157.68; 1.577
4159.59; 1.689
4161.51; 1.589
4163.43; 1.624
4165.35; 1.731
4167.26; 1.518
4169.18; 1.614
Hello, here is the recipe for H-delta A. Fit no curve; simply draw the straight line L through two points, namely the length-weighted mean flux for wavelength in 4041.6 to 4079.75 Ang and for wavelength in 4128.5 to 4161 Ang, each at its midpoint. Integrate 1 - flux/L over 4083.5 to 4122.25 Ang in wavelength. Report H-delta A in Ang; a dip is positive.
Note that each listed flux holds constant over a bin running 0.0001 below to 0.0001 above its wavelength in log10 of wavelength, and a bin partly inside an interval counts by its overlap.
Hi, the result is 1.92 Ang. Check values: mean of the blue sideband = 1.64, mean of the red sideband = 1.67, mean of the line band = 1.57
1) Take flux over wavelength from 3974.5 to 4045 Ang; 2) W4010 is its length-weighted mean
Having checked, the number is 1.65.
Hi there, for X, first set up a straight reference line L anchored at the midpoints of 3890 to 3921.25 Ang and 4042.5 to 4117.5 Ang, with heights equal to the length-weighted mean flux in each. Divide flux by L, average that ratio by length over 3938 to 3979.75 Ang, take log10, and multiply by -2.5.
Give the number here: 0.10 mag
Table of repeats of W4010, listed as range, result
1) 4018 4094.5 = 1.65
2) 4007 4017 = 1.7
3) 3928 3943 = 1.1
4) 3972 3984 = 1.57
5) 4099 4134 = 1.57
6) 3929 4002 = 1.43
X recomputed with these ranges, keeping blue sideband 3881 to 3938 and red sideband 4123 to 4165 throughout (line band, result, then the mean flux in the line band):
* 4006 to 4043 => -0.09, 1.67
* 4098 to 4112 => 0.17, 1.39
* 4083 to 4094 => -0.06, 1.69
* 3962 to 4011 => -0.02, 1.52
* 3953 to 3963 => -0.08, 1.56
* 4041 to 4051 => -0.09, 1.7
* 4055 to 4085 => -0.03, 1.63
